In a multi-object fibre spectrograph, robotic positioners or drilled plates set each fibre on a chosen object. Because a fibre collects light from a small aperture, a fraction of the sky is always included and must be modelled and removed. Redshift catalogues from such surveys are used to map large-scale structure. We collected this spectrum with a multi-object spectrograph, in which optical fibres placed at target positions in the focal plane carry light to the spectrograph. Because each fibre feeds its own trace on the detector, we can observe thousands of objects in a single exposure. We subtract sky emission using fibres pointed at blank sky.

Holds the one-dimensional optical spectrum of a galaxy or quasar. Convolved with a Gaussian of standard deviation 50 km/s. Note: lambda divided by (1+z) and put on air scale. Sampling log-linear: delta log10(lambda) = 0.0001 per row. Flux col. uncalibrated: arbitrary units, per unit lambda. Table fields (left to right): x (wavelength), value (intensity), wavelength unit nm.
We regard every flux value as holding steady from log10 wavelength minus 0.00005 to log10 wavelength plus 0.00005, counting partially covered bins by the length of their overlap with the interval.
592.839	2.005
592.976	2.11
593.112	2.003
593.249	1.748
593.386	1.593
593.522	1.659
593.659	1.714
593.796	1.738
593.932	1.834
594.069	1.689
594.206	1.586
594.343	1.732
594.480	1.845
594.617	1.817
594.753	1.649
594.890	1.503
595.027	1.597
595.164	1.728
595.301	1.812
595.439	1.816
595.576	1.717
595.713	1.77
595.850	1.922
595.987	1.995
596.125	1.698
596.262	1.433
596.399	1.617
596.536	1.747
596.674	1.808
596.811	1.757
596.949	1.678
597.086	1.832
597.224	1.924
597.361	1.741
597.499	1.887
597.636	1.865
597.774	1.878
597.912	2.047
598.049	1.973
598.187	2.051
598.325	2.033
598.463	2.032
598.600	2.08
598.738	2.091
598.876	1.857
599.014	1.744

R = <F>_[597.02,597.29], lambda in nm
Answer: 1.87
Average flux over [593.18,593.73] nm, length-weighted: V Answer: 1.68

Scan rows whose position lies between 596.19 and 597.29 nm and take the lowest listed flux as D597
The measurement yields 1.433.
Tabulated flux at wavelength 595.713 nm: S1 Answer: 1.77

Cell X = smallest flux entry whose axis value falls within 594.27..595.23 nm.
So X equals 1.503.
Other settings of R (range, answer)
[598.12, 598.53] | 2.04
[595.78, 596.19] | 1.87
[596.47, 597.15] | 1.76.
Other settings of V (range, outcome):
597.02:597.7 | 1.85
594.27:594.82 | 1.76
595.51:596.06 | 1.85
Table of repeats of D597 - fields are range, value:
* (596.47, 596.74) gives 1.747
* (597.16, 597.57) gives 1.741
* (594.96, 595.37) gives 1.597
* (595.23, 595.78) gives 1.717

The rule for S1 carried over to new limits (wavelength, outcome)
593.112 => 2.003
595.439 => 1.816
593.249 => 1.748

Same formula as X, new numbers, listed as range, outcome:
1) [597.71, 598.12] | 1.878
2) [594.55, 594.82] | 1.649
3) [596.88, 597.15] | 1.678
